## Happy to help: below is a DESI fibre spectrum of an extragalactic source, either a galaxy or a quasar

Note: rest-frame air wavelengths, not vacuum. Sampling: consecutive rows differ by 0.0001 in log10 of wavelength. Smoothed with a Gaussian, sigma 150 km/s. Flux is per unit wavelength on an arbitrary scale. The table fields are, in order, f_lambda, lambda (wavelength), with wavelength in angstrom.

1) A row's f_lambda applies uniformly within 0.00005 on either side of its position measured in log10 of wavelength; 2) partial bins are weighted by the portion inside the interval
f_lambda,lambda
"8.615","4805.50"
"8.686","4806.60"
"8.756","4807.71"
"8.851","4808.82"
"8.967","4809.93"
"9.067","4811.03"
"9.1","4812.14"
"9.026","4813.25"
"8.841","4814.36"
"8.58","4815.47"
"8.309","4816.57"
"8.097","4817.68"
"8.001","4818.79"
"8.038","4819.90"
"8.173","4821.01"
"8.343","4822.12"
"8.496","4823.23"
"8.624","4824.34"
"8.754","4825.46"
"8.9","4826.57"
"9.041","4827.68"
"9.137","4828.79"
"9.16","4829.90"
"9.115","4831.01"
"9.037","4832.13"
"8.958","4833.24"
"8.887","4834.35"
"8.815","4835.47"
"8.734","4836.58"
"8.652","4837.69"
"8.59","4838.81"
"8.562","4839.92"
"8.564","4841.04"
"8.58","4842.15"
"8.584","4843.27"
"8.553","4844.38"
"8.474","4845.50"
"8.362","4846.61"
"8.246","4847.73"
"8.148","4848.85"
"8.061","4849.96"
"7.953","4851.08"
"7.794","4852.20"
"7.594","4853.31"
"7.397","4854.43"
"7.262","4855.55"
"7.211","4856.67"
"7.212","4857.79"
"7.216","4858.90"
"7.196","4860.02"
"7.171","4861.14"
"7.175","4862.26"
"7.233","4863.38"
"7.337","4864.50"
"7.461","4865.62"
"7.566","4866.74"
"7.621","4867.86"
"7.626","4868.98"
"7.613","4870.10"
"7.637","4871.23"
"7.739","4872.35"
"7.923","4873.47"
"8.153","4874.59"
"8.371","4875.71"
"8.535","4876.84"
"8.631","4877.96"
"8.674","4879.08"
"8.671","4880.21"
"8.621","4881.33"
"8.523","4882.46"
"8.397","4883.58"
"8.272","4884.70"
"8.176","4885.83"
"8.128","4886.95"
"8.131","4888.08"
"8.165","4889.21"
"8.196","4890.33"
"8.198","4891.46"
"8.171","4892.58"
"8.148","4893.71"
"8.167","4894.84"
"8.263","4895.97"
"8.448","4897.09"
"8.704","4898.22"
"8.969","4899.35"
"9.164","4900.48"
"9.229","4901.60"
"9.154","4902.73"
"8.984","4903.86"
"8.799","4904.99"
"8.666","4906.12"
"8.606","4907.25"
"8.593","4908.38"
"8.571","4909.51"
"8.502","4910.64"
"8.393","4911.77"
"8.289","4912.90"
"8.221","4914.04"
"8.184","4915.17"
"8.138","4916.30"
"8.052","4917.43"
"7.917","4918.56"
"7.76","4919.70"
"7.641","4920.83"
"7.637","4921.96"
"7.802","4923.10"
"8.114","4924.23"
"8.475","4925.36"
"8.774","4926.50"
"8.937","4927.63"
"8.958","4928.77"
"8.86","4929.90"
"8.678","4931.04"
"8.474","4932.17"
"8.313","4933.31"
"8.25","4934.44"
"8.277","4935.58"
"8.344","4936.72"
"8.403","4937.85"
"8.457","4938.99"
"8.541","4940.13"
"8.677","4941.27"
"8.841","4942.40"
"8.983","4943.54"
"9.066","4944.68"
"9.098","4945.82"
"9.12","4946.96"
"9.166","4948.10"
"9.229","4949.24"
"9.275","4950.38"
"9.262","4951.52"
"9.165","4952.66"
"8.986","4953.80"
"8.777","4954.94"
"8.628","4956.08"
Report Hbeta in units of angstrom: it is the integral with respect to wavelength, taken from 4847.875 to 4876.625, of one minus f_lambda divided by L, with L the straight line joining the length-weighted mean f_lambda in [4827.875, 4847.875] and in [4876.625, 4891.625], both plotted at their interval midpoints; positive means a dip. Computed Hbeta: 3.2 angstrom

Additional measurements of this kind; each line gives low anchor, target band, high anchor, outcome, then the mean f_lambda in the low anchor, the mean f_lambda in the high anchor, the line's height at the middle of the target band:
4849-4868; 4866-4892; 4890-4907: -0.32 angstrom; 7.45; 8.62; 8.05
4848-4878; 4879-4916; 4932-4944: -2.07 angstrom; 7.65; 8.5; 8.04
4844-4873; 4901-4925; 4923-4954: 0.12 angstrom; 7.64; 8.75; 8.39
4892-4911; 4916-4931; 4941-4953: 1.04 angstrom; 8.66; 9.09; 8.87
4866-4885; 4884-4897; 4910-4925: -0.13 angstrom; 8.14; 8.06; 8.11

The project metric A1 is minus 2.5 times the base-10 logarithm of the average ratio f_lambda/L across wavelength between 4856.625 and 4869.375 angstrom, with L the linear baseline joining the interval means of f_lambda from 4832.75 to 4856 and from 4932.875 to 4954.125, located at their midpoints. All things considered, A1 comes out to 0.15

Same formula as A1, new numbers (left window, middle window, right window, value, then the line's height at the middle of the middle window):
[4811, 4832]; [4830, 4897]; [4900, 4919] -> 0.06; 8.62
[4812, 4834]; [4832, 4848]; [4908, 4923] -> -0.01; 8.58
